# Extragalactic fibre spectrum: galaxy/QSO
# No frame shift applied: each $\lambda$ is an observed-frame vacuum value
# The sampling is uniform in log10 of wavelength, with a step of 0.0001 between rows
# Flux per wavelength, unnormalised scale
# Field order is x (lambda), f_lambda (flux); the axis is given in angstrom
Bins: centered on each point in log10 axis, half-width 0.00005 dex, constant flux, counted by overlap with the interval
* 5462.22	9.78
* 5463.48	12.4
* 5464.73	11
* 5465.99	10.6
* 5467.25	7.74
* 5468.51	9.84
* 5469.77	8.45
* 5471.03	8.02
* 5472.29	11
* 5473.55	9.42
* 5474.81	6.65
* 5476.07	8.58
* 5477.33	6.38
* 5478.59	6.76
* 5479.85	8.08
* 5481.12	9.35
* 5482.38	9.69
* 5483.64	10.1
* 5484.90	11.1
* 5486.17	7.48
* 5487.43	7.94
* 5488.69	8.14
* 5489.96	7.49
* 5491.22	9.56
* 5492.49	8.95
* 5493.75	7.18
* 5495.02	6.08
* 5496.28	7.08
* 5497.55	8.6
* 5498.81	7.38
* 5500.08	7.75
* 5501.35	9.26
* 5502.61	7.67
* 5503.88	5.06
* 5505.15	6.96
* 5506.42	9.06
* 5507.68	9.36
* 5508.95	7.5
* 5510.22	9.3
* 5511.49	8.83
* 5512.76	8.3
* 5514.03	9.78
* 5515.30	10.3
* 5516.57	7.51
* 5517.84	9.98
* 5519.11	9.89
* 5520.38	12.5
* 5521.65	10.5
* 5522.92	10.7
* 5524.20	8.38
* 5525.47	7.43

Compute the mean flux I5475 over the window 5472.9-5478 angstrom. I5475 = 7.77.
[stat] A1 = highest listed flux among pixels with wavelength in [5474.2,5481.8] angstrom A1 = 9.35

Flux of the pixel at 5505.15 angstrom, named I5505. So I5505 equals 6.96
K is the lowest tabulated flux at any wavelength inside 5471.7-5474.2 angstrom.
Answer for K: 9.42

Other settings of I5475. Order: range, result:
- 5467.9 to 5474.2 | 9.34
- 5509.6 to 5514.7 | 9.06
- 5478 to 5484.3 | 8.82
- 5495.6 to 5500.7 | 7.69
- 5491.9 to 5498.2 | 7.58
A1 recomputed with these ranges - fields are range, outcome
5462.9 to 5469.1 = 12.4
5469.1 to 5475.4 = 11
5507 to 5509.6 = 9.36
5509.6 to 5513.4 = 9.3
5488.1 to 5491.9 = 9.56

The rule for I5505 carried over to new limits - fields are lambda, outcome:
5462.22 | 9.78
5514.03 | 9.78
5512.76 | 8.3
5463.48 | 12.4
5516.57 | 7.51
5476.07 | 8.58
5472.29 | 11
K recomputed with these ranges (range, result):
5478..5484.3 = 6.76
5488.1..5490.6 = 7.49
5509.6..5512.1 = 8.83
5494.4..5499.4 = 6.08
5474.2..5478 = 6.38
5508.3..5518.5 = 7.5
